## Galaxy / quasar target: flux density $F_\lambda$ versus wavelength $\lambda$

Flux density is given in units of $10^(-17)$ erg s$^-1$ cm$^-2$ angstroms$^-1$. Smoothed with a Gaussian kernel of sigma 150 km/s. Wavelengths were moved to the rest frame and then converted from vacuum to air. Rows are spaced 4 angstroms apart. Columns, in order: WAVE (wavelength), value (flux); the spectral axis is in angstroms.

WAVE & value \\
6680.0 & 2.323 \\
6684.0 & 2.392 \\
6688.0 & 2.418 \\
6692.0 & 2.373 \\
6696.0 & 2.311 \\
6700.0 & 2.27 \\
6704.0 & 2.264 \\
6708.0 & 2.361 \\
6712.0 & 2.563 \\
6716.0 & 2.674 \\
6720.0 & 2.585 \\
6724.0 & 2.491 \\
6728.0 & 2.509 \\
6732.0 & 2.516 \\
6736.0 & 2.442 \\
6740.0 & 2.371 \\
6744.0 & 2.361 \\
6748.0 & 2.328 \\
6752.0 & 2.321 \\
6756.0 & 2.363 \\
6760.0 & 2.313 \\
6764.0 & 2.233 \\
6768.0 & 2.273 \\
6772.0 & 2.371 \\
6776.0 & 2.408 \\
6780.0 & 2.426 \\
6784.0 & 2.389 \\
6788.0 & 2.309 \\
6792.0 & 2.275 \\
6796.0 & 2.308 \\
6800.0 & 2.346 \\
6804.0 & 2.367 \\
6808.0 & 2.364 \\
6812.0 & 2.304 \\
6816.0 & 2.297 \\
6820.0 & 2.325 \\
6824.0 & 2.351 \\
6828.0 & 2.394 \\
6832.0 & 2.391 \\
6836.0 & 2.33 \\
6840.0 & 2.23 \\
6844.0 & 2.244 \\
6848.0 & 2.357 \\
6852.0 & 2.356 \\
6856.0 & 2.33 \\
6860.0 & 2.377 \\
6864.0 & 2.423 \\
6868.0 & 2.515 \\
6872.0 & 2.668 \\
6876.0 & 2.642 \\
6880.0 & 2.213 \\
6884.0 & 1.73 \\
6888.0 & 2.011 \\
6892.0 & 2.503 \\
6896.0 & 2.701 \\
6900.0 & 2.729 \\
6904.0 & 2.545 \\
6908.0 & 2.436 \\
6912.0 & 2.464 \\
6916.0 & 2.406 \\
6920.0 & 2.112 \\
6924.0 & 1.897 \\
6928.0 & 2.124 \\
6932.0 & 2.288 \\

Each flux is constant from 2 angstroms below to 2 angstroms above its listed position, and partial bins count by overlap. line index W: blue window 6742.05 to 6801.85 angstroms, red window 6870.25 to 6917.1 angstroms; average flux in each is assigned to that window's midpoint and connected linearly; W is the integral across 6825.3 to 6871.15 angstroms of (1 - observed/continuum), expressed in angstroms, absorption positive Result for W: 0.42 angstroms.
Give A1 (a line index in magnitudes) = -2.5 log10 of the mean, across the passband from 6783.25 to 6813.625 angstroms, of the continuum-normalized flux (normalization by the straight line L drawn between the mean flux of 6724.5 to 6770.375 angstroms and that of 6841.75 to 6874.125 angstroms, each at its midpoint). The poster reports 0.03 mag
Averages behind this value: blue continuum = 2.37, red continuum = 2.41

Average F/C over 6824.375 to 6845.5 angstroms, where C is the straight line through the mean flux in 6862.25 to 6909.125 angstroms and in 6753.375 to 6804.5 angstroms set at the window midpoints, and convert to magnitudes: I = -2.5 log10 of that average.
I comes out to 0.03 mag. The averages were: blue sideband 2.34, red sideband 2.43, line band 2.32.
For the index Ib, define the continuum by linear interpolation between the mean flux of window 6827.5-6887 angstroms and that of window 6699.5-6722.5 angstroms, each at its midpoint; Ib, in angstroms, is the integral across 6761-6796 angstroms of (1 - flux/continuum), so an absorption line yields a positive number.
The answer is 1.1 angstroms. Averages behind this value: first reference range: 2.47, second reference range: 2.34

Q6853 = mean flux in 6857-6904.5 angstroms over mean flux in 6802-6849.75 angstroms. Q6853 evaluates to 1.0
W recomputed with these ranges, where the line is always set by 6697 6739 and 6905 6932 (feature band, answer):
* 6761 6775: 0.6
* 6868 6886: -0.3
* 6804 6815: 0.1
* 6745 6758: 0.5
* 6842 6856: 0.0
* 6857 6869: -0.6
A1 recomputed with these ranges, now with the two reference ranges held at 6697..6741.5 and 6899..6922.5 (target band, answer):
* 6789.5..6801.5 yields 0.06 mag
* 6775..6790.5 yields 0.03 mag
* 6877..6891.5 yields 0.17 mag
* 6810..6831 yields 0.05 mag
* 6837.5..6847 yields 0.08 mag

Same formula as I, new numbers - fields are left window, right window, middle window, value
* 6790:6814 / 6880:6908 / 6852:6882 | -0.04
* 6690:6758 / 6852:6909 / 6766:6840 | 0.03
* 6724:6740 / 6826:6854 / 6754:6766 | 0.06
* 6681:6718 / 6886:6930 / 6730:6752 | 0.00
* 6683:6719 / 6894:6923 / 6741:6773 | 0.05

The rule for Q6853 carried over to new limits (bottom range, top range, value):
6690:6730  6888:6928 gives 0.98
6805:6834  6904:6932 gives 0.96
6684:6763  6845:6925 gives 0.99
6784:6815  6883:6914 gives 1.04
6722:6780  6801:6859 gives 0.98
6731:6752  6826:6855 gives 0.97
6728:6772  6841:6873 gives 1.01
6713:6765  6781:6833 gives 0.96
